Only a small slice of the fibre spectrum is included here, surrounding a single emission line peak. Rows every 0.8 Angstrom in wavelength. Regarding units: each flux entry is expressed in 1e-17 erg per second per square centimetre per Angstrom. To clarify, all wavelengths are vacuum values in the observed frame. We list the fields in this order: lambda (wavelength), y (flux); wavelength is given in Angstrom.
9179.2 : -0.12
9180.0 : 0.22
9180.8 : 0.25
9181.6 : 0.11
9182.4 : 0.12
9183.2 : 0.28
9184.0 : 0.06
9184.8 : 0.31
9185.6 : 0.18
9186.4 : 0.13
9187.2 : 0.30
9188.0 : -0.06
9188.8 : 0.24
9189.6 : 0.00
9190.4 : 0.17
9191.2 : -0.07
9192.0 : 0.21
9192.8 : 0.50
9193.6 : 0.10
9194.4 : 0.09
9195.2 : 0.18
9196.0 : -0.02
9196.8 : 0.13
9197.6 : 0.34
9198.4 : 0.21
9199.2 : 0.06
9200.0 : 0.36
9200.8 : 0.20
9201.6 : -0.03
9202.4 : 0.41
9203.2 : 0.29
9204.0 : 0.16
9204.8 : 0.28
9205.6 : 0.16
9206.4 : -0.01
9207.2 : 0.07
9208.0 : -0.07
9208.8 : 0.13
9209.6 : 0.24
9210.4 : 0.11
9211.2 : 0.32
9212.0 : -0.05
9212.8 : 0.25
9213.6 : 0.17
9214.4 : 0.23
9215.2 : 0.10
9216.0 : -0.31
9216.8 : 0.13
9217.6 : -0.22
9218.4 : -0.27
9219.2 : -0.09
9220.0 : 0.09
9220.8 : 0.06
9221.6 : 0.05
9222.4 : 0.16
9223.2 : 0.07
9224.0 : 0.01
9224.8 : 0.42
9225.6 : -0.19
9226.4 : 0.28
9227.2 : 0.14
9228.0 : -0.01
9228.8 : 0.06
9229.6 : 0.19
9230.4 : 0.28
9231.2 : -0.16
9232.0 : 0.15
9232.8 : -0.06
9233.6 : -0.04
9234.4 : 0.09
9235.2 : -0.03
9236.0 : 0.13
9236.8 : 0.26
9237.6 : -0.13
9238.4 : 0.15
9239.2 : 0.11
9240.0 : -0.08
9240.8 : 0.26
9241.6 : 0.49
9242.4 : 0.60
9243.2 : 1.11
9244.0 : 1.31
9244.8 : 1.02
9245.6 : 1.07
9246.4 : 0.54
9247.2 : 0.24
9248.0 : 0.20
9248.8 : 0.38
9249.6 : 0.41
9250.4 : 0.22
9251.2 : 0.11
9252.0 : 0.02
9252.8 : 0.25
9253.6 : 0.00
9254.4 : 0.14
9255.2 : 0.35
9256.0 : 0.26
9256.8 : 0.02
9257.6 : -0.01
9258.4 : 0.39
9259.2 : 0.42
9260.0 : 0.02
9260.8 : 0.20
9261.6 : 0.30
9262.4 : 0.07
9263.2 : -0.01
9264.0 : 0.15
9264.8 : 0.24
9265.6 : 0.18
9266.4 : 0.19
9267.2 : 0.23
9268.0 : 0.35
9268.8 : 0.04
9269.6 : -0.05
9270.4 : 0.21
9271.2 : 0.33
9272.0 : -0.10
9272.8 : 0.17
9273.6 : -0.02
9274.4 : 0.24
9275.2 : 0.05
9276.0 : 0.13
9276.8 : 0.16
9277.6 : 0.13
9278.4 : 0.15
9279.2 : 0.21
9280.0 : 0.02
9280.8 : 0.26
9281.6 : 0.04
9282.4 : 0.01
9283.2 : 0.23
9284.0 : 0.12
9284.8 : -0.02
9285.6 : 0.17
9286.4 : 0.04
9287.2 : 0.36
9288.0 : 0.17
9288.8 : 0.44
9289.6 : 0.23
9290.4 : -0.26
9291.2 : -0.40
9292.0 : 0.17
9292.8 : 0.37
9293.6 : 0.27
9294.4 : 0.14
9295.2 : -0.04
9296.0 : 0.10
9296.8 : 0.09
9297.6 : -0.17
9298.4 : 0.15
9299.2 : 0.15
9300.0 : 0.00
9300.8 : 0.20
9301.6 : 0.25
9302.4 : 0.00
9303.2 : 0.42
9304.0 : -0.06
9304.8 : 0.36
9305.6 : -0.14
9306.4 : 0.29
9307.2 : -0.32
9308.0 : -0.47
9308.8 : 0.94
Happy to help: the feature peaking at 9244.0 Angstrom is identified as H-beta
